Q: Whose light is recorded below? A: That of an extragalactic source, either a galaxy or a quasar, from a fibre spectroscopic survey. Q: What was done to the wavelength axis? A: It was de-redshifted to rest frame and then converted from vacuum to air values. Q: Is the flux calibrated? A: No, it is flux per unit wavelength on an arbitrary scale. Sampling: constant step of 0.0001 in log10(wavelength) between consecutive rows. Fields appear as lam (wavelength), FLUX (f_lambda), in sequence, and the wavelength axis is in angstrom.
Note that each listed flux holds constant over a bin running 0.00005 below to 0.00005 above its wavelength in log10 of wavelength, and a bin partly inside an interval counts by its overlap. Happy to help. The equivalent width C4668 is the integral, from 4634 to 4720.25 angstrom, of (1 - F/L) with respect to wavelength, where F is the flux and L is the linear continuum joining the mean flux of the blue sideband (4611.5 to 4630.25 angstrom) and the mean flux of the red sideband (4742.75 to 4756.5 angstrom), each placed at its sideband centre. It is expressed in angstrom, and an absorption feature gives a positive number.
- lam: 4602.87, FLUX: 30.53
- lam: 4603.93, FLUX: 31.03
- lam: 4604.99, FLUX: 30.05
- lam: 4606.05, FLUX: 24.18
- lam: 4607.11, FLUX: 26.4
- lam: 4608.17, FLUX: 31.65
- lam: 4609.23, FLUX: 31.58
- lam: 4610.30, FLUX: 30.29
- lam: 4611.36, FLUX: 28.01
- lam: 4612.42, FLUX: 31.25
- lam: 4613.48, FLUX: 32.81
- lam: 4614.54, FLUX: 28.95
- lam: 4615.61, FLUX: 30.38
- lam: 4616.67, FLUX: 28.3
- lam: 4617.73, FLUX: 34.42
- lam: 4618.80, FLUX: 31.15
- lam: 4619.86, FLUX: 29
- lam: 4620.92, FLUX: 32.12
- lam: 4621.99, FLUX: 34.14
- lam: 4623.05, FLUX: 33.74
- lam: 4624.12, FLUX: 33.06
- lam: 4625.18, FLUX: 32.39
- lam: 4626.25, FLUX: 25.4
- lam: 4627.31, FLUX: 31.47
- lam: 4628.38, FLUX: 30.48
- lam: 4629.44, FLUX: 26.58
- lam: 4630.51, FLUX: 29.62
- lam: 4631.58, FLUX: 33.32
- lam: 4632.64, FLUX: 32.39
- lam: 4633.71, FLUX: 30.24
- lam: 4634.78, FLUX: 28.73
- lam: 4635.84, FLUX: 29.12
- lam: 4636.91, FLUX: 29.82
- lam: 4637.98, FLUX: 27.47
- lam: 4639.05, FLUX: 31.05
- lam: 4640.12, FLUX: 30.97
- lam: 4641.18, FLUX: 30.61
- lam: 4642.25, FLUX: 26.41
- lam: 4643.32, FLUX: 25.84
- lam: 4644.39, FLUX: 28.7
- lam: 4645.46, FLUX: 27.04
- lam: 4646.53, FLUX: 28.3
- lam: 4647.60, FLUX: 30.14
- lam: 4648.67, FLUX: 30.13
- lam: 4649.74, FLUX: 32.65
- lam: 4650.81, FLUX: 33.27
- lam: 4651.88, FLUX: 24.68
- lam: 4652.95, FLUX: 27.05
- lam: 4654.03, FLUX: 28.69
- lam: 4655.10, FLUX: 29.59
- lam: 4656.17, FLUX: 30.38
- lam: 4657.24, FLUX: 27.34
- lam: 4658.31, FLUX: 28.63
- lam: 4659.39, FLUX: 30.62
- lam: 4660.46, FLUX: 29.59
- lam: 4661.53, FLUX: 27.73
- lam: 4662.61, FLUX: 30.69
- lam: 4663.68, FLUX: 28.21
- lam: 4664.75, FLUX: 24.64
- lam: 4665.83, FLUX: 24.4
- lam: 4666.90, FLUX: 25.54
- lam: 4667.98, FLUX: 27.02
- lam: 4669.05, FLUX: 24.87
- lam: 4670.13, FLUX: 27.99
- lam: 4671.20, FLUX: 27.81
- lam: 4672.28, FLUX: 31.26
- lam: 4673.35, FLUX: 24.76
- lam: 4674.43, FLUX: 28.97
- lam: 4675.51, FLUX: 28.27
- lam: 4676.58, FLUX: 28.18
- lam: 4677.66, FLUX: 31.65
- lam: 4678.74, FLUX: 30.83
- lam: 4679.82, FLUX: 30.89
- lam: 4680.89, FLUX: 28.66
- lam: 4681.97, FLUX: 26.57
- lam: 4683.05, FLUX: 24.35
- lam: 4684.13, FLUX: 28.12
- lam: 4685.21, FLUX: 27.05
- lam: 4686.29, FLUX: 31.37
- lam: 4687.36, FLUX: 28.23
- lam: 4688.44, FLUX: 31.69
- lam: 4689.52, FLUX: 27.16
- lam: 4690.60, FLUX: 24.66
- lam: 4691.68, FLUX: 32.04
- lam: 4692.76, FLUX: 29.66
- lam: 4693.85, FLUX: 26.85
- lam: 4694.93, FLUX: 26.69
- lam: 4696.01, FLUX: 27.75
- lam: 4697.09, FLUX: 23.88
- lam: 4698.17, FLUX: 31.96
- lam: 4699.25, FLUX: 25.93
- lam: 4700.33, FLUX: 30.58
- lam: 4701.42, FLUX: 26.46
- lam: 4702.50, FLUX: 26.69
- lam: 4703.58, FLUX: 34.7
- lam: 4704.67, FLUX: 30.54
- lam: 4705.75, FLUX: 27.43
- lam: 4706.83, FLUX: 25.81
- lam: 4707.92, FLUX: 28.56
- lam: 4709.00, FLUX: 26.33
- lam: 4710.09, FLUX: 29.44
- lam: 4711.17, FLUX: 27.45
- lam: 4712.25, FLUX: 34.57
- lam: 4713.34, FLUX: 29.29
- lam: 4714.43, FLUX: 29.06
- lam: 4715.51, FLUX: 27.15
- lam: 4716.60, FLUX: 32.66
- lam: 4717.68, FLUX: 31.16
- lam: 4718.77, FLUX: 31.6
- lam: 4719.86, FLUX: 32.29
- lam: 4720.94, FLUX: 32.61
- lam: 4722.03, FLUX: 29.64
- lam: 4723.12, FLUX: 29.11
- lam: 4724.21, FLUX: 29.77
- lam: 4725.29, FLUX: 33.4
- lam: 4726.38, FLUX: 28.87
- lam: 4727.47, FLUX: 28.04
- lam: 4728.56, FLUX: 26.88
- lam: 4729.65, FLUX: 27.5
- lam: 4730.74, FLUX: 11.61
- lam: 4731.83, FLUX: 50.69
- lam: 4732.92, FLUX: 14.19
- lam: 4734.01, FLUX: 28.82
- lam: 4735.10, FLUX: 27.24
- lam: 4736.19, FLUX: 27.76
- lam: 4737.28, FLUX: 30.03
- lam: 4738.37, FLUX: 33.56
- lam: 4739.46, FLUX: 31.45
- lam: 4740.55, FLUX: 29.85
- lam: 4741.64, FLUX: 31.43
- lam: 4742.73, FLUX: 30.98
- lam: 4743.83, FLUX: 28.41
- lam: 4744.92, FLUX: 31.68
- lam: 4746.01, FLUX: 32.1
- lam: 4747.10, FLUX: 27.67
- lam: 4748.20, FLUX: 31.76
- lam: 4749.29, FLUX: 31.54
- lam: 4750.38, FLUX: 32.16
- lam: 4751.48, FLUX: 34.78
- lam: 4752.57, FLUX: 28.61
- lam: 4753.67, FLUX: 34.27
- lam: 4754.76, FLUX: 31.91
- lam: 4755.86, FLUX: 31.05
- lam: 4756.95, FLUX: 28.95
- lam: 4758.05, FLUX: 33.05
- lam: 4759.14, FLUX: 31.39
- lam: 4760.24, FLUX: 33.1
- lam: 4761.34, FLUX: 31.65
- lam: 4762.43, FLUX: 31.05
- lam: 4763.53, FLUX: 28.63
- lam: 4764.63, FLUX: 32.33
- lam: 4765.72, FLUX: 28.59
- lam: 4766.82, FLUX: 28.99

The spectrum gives 6.5 angstrom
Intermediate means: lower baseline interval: 30.8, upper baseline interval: 31.3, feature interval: 28.7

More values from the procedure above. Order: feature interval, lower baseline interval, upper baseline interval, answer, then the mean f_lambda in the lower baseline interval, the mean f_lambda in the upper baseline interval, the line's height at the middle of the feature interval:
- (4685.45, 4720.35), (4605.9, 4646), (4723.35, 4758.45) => 1.1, 30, 30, 30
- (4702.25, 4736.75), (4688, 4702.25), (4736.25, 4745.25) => 0.4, 28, 30.7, 29.5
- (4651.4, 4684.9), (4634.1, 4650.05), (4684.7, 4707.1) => 0.9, 29.1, 28.5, 28.8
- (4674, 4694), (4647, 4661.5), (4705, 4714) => 0.2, 29.4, 28.7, 29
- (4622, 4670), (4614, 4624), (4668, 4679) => 1.3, 31.4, 28.3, 29.9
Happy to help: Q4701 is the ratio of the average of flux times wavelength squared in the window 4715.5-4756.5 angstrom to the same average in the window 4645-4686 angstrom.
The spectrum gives 1.1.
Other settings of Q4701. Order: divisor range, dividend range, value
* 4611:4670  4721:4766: 1.07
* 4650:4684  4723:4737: 1.02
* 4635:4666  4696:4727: 1.05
